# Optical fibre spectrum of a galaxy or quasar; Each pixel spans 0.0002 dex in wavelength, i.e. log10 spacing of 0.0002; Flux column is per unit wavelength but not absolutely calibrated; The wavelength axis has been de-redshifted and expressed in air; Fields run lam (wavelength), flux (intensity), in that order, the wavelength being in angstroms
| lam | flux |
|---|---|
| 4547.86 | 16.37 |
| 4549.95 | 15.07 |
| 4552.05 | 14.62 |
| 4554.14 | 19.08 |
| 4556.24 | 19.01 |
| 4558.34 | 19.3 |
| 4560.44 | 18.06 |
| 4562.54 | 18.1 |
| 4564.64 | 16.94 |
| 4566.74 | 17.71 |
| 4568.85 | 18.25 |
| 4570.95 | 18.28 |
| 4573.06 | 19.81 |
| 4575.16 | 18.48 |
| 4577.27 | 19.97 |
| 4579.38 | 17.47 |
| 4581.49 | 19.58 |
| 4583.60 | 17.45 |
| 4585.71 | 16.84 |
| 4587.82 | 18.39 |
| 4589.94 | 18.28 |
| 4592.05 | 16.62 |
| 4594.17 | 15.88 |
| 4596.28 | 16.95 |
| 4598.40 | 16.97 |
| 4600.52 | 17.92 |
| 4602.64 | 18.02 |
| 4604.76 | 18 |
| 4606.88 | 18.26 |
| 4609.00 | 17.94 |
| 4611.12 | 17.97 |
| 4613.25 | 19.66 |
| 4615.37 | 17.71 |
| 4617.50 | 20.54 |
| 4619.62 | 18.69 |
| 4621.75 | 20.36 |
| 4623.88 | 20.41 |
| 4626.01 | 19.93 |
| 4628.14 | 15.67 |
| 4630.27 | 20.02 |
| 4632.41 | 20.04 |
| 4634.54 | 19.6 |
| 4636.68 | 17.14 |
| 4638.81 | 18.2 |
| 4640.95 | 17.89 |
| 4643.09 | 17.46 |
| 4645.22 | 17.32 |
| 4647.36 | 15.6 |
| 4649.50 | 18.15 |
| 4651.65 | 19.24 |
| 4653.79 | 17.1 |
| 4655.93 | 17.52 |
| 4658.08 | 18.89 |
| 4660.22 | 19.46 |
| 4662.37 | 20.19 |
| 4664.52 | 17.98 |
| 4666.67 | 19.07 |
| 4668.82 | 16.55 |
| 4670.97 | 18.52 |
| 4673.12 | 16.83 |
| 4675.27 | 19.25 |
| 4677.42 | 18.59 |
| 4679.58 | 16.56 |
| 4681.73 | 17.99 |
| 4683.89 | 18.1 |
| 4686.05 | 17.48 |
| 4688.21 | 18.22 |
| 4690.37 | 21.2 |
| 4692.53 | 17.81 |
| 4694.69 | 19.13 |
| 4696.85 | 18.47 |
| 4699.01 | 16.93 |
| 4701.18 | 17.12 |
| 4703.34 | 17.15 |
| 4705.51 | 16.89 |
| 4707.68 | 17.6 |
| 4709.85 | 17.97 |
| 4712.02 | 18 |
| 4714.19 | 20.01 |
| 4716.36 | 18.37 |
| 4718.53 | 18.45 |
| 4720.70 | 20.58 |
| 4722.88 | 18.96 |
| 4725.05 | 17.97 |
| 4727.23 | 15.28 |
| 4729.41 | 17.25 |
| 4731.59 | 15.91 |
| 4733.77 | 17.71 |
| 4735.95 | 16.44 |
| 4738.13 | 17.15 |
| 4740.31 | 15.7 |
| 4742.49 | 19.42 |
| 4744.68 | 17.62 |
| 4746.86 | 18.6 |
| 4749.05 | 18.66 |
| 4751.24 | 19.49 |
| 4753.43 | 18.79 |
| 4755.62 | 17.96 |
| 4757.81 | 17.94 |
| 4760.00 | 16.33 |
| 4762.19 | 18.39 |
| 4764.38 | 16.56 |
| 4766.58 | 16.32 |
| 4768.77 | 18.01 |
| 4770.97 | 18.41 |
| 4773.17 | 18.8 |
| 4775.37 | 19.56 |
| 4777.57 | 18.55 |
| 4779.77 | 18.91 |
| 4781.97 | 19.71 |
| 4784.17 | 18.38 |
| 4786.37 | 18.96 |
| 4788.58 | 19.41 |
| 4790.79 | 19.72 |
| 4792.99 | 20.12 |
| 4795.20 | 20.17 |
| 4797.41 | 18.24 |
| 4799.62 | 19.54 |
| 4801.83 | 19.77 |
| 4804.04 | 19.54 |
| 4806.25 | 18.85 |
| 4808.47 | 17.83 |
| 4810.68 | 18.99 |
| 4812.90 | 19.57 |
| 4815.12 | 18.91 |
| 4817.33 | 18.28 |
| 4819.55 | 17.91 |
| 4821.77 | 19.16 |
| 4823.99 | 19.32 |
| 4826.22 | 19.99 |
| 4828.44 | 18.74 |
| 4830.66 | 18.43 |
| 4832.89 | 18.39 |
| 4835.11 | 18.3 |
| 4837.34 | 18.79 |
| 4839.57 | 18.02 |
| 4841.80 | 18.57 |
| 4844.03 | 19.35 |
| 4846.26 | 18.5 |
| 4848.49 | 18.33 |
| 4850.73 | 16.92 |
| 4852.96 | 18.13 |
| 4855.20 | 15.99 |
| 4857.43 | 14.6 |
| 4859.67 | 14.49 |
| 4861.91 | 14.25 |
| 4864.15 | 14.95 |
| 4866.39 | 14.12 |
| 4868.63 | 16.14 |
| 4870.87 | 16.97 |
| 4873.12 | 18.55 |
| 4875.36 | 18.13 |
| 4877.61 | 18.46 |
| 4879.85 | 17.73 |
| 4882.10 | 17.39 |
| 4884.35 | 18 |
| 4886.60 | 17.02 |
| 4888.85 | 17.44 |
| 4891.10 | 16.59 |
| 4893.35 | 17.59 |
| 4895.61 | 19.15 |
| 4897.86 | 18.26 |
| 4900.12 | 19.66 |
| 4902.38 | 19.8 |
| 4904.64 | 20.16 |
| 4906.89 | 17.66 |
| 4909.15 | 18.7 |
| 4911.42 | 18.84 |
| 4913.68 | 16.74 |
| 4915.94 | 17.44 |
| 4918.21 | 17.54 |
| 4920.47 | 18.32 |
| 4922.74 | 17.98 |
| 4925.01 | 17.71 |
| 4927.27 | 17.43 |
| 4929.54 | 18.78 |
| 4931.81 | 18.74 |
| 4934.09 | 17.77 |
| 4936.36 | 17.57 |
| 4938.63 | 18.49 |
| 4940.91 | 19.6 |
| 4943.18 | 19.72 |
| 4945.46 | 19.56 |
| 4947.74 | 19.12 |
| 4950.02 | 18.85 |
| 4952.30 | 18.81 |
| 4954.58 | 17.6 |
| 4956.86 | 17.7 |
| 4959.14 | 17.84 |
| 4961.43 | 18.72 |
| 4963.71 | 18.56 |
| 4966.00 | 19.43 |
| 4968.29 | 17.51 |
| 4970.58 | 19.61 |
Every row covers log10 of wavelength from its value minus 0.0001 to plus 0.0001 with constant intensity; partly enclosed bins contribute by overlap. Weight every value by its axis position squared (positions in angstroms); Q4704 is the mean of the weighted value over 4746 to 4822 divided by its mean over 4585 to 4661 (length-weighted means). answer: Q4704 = 1.10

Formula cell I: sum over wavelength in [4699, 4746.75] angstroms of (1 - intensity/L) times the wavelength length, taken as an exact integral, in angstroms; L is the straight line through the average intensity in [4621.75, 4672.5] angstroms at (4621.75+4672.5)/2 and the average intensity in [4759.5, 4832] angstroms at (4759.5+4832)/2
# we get 2.3 angstroms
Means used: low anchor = 18.4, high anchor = 18.8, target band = 17.7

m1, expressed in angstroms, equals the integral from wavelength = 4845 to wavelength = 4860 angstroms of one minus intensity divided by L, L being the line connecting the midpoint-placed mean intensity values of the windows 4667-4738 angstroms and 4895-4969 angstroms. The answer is 1.2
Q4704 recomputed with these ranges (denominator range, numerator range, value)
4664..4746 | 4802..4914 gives 1.07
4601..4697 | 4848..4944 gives 1.06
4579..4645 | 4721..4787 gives 1.05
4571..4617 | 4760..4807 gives 1.13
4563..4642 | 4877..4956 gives 1.14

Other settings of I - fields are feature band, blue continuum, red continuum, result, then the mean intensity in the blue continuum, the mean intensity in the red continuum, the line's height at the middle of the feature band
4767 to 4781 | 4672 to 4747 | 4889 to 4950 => -0.4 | 17.9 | 18.4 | 18.1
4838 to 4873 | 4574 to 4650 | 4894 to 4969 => 3.2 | 18.2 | 18.5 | 18.4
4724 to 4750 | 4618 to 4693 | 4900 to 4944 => 1.5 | 18.4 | 18.4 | 18.4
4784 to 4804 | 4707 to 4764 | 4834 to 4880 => -2.2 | 17.9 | 17.1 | 17.5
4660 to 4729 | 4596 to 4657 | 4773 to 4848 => 1.4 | 18.3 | 19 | 18.6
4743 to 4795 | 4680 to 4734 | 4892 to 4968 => -1.1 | 18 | 18.5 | 18.1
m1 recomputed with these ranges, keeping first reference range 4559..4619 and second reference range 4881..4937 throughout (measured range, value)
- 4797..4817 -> -1.0 angstroms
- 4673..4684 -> 0.1 angstroms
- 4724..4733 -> 0.7 angstroms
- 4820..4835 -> -0.7 angstroms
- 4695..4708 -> 0.5 angstroms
